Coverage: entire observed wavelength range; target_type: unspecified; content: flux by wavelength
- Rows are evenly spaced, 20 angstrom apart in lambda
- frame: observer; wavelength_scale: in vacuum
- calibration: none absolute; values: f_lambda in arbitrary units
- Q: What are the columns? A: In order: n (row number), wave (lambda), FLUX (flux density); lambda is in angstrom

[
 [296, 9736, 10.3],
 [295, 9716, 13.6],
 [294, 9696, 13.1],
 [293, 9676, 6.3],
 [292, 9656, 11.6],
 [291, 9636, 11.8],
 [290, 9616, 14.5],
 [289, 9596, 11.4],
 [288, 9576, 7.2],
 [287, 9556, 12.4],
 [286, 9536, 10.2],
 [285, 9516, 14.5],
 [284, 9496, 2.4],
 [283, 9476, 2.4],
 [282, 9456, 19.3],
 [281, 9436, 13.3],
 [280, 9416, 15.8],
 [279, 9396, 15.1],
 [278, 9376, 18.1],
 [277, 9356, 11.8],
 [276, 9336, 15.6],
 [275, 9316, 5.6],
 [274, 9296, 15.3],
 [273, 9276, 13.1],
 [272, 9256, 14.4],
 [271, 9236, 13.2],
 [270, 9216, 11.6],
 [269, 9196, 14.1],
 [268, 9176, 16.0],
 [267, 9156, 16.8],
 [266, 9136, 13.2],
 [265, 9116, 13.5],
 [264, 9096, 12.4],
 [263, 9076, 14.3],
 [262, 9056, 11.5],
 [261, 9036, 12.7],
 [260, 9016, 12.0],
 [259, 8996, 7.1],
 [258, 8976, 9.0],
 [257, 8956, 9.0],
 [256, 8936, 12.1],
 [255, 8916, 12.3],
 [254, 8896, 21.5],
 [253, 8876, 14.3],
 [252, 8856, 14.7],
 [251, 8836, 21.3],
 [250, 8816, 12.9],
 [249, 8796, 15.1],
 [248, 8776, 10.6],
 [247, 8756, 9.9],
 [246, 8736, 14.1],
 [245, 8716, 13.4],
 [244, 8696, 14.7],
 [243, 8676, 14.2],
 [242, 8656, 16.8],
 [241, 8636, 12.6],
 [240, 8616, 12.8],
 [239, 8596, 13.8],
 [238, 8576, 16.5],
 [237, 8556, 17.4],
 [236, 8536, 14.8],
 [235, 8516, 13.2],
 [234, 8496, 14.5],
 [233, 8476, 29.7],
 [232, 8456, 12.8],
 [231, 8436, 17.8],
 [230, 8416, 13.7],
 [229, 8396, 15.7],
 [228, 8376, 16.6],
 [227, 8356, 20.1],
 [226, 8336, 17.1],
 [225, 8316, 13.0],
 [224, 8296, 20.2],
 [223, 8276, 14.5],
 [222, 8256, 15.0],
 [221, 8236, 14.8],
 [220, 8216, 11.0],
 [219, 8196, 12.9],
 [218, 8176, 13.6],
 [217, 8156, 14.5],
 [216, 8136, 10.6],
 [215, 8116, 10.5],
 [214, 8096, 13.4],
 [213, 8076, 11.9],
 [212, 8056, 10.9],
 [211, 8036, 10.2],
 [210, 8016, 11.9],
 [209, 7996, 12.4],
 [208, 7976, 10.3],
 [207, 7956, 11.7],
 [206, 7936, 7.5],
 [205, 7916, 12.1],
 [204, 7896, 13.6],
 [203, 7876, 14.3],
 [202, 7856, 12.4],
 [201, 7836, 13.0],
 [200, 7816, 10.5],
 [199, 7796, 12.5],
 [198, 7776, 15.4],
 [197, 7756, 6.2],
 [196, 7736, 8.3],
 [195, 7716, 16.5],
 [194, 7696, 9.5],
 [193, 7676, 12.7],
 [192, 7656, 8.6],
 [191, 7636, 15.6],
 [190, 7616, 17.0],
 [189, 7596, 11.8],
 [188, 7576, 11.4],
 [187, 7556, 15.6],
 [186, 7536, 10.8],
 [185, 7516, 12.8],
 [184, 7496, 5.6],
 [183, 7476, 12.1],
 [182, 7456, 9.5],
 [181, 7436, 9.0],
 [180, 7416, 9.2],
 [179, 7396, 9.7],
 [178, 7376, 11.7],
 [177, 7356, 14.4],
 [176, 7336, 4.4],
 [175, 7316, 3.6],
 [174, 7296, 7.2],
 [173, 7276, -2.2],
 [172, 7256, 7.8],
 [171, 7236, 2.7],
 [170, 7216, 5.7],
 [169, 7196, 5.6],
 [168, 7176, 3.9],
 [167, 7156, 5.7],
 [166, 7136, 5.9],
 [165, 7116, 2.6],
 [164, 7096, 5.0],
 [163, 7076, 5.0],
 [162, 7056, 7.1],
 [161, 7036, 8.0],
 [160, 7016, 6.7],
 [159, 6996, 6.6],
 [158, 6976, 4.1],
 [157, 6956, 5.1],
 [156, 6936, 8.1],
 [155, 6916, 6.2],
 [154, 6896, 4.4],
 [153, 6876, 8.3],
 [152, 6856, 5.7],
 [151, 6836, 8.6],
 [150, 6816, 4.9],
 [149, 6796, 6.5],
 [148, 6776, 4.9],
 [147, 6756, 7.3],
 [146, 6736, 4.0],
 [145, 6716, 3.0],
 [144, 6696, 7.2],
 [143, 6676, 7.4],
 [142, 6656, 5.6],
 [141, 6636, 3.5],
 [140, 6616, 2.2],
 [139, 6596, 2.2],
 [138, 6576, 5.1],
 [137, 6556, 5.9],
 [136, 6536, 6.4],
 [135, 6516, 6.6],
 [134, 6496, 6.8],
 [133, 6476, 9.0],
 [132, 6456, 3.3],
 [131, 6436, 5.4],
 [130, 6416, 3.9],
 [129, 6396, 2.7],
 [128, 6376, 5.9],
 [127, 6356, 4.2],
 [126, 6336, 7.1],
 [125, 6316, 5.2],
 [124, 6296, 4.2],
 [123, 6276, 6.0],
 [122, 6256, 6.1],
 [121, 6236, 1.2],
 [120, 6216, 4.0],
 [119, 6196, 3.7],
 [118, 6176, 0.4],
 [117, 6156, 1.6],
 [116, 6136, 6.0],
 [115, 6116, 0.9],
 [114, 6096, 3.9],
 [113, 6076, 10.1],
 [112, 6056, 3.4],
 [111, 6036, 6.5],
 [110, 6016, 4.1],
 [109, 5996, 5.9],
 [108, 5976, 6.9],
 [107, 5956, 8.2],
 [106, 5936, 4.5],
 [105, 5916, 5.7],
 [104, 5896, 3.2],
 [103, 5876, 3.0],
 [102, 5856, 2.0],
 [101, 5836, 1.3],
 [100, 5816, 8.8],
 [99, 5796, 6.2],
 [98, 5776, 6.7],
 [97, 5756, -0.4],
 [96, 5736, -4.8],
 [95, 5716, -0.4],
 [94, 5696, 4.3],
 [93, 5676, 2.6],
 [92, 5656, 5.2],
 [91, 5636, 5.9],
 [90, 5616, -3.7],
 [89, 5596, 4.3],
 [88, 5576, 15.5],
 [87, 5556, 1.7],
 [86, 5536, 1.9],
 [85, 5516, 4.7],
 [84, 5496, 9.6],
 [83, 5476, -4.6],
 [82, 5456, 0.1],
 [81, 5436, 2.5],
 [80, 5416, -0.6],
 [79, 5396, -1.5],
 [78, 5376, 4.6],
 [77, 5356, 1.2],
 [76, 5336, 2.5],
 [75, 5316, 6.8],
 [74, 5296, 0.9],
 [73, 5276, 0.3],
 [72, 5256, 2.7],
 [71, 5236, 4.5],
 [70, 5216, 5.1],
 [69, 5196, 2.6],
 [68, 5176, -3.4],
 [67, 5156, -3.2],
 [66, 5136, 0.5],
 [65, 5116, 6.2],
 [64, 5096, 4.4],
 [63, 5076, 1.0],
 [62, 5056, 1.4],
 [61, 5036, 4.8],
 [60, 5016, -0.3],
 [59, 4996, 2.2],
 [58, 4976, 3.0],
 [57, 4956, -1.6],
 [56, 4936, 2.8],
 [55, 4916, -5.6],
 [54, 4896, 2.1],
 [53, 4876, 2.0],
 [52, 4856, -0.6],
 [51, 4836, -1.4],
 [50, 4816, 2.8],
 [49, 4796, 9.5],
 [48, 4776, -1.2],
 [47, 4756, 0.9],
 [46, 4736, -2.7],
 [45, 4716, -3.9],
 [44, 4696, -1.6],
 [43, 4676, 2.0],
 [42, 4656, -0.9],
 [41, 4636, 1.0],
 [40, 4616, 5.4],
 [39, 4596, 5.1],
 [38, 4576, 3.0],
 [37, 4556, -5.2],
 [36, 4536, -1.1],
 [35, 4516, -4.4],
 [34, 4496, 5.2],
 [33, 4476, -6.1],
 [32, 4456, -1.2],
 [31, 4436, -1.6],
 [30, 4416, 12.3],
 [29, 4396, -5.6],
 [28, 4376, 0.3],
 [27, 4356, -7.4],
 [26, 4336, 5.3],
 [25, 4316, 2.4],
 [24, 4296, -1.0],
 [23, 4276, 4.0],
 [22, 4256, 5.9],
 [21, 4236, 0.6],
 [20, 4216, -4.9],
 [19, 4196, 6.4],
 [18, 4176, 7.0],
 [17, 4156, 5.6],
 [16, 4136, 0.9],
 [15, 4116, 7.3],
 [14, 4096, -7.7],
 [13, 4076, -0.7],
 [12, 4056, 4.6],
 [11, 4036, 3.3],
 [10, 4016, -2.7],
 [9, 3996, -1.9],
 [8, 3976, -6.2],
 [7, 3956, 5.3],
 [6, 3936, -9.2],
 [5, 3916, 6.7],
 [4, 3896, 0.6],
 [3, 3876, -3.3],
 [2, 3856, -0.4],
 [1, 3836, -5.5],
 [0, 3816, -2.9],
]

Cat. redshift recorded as 0.85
